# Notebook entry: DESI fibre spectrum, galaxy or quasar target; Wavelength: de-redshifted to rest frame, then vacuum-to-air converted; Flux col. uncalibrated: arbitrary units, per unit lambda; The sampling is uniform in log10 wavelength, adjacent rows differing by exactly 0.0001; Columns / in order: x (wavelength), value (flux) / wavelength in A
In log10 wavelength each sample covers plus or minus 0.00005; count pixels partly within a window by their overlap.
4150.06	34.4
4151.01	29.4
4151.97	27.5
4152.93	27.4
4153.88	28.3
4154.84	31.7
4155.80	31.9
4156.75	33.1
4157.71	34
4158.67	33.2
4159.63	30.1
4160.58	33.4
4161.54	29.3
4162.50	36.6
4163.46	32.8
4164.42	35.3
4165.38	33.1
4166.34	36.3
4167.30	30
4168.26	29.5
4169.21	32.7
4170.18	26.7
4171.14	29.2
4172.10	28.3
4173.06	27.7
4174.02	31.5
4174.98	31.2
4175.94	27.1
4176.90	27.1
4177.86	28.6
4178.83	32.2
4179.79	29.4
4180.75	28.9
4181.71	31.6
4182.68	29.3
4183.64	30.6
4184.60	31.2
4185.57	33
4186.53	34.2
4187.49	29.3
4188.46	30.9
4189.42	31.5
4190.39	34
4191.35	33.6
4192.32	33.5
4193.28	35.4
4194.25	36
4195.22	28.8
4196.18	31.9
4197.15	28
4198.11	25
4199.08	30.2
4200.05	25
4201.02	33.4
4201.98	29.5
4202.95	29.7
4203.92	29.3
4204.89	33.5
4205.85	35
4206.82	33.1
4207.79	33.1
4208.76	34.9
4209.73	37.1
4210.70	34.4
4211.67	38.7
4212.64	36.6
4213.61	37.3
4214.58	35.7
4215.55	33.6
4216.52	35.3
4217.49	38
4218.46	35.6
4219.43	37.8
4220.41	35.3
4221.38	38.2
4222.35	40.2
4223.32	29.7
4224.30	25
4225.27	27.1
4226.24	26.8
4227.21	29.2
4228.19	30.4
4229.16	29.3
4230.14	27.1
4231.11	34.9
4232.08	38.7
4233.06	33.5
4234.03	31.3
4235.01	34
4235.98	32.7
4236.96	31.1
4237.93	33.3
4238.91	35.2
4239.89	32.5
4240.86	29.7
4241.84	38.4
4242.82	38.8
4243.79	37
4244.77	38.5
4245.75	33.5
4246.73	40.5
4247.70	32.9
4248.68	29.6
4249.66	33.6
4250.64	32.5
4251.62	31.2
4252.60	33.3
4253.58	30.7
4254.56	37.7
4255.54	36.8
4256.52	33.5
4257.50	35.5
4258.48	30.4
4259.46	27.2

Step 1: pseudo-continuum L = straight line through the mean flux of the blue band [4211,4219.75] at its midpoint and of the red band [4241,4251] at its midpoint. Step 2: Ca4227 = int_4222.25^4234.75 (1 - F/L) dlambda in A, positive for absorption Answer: 1.80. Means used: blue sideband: 36.5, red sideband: 35.4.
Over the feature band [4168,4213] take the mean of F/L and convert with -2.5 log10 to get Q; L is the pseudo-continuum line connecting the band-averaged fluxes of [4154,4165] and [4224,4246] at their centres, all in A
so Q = 0.05 mag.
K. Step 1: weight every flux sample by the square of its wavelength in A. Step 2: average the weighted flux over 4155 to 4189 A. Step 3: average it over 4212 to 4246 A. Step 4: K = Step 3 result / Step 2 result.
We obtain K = 1.11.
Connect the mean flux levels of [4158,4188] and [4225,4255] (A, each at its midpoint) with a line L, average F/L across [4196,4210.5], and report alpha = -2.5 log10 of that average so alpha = 0.022 mag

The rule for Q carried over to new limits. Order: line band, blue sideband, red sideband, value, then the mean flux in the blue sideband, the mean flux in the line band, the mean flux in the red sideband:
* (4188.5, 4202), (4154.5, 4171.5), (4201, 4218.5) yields 0.08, 32.2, 31.2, 34.4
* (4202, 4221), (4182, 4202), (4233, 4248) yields -0.07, 31.2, 34.8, 34.6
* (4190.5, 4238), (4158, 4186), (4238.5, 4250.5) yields 0.01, 30.9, 32.8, 34.9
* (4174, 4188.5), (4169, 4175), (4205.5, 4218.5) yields 0.02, 29.3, 30.3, 35.6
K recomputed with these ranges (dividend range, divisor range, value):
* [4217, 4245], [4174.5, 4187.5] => 1.13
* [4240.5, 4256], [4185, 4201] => 1.14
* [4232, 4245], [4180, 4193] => 1.11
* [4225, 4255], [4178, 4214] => 1.05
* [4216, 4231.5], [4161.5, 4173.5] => 1.06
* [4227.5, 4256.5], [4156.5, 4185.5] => 1.12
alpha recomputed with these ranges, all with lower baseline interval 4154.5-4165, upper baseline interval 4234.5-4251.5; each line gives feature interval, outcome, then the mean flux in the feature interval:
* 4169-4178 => 0.15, 28.9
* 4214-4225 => -0.03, 34.8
